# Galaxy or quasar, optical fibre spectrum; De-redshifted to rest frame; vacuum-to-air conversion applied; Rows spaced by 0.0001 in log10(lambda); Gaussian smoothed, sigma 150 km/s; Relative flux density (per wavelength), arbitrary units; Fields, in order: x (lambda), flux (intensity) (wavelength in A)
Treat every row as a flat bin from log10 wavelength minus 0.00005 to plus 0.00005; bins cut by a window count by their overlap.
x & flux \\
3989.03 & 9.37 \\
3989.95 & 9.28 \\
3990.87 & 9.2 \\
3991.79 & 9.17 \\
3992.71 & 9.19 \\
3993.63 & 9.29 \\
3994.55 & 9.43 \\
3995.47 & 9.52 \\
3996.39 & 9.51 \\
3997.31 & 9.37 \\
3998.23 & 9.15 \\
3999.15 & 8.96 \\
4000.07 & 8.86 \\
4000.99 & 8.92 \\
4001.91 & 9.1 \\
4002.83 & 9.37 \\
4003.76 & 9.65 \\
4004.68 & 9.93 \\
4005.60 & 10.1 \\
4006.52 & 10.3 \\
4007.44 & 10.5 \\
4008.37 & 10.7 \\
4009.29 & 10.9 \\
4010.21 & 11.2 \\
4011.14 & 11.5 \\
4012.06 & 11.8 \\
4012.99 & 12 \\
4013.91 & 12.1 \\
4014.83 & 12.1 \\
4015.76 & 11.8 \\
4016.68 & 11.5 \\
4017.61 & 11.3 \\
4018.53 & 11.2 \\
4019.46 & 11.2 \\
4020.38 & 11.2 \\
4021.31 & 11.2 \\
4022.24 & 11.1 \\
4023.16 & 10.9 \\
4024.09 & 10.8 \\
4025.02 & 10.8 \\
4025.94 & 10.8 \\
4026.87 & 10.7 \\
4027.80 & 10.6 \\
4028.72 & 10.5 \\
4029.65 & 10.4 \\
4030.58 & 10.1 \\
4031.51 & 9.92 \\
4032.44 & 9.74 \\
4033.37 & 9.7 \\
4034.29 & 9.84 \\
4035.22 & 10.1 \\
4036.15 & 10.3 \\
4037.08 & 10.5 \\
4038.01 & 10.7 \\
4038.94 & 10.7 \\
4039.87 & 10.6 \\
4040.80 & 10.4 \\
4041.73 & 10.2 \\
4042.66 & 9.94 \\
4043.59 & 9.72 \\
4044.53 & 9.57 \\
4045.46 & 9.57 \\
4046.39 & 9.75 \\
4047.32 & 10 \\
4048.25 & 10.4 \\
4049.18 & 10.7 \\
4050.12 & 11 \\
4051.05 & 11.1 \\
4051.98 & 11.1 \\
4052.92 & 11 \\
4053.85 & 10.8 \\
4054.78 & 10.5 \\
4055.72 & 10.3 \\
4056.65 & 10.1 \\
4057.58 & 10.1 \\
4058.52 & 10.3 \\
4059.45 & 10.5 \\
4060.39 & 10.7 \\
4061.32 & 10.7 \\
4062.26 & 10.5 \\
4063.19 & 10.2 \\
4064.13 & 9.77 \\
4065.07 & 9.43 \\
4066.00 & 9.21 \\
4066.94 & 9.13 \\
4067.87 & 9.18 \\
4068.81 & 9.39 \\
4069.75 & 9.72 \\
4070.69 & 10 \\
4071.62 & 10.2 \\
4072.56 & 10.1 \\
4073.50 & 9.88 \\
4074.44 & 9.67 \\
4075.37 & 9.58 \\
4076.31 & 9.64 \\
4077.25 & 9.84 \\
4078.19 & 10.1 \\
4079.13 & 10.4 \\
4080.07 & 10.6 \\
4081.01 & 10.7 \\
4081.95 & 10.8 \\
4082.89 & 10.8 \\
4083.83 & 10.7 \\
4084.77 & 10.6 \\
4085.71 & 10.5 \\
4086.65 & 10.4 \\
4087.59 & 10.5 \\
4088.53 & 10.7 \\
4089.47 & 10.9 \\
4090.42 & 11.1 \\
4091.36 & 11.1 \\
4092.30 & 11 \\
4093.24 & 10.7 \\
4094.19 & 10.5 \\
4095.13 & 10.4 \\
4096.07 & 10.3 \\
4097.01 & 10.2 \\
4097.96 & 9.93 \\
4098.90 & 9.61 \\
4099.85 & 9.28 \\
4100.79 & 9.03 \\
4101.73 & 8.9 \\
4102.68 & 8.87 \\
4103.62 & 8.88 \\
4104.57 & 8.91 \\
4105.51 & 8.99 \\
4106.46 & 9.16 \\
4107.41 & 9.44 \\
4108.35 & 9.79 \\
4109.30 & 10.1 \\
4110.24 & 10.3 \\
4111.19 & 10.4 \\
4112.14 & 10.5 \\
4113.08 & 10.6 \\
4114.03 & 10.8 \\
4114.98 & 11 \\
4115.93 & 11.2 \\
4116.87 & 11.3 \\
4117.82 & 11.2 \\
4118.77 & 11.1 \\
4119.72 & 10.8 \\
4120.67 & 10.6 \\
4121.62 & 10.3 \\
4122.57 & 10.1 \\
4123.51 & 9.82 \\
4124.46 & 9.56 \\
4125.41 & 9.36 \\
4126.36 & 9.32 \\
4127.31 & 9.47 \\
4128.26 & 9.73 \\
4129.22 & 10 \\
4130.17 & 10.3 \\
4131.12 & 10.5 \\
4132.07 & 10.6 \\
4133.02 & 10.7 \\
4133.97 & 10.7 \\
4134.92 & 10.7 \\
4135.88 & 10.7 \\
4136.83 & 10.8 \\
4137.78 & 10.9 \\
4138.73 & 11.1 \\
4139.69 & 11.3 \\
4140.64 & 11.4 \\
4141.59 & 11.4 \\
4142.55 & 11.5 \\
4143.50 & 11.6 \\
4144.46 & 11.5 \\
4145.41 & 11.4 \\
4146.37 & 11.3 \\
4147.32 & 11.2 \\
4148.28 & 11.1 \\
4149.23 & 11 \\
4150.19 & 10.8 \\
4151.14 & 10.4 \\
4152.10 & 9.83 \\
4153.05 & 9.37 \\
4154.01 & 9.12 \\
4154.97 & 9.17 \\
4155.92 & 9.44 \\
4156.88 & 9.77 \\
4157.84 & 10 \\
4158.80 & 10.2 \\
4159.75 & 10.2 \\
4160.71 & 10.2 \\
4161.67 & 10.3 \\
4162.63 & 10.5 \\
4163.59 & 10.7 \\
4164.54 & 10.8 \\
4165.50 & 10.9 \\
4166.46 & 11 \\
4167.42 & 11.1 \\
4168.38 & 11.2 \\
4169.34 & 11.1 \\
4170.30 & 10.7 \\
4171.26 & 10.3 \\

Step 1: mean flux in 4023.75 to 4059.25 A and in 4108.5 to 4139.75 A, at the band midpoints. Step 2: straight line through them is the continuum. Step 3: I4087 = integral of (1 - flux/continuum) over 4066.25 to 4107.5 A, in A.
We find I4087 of 1.60 A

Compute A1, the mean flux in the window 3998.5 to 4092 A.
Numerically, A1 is 10.4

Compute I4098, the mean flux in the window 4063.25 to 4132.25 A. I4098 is 10.1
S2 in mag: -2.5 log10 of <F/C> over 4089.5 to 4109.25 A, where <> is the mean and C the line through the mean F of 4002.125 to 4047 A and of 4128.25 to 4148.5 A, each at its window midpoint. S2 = 0.11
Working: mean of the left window 10.6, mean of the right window 10.9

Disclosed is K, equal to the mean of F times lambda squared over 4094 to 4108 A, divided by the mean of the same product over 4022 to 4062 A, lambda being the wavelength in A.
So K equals 0.94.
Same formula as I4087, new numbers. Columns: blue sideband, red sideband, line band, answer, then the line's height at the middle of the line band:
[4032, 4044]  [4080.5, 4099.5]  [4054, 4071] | 0.6 A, 10.4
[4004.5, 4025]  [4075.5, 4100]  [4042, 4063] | 0.8 A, 10.8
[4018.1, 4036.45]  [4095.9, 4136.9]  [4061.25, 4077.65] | 0.9 A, 10.3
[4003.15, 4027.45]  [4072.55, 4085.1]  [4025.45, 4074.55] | 1.9 A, 10.6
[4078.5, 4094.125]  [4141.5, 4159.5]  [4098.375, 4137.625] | 1.9 A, 10.6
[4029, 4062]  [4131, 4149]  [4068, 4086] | 0.7 A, 10.6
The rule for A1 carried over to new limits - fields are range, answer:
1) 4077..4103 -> 10.3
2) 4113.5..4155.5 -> 10.6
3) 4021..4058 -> 10.4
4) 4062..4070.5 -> 9.6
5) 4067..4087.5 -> 10.1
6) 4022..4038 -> 10.4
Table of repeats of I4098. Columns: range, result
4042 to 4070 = 10.1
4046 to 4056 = 10.6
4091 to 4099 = 10.4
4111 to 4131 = 10.4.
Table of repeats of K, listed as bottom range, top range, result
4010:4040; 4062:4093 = 0.96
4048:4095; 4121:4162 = 1.04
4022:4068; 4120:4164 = 1.06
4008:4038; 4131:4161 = 1.04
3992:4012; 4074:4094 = 1.11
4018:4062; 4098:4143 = 1.02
